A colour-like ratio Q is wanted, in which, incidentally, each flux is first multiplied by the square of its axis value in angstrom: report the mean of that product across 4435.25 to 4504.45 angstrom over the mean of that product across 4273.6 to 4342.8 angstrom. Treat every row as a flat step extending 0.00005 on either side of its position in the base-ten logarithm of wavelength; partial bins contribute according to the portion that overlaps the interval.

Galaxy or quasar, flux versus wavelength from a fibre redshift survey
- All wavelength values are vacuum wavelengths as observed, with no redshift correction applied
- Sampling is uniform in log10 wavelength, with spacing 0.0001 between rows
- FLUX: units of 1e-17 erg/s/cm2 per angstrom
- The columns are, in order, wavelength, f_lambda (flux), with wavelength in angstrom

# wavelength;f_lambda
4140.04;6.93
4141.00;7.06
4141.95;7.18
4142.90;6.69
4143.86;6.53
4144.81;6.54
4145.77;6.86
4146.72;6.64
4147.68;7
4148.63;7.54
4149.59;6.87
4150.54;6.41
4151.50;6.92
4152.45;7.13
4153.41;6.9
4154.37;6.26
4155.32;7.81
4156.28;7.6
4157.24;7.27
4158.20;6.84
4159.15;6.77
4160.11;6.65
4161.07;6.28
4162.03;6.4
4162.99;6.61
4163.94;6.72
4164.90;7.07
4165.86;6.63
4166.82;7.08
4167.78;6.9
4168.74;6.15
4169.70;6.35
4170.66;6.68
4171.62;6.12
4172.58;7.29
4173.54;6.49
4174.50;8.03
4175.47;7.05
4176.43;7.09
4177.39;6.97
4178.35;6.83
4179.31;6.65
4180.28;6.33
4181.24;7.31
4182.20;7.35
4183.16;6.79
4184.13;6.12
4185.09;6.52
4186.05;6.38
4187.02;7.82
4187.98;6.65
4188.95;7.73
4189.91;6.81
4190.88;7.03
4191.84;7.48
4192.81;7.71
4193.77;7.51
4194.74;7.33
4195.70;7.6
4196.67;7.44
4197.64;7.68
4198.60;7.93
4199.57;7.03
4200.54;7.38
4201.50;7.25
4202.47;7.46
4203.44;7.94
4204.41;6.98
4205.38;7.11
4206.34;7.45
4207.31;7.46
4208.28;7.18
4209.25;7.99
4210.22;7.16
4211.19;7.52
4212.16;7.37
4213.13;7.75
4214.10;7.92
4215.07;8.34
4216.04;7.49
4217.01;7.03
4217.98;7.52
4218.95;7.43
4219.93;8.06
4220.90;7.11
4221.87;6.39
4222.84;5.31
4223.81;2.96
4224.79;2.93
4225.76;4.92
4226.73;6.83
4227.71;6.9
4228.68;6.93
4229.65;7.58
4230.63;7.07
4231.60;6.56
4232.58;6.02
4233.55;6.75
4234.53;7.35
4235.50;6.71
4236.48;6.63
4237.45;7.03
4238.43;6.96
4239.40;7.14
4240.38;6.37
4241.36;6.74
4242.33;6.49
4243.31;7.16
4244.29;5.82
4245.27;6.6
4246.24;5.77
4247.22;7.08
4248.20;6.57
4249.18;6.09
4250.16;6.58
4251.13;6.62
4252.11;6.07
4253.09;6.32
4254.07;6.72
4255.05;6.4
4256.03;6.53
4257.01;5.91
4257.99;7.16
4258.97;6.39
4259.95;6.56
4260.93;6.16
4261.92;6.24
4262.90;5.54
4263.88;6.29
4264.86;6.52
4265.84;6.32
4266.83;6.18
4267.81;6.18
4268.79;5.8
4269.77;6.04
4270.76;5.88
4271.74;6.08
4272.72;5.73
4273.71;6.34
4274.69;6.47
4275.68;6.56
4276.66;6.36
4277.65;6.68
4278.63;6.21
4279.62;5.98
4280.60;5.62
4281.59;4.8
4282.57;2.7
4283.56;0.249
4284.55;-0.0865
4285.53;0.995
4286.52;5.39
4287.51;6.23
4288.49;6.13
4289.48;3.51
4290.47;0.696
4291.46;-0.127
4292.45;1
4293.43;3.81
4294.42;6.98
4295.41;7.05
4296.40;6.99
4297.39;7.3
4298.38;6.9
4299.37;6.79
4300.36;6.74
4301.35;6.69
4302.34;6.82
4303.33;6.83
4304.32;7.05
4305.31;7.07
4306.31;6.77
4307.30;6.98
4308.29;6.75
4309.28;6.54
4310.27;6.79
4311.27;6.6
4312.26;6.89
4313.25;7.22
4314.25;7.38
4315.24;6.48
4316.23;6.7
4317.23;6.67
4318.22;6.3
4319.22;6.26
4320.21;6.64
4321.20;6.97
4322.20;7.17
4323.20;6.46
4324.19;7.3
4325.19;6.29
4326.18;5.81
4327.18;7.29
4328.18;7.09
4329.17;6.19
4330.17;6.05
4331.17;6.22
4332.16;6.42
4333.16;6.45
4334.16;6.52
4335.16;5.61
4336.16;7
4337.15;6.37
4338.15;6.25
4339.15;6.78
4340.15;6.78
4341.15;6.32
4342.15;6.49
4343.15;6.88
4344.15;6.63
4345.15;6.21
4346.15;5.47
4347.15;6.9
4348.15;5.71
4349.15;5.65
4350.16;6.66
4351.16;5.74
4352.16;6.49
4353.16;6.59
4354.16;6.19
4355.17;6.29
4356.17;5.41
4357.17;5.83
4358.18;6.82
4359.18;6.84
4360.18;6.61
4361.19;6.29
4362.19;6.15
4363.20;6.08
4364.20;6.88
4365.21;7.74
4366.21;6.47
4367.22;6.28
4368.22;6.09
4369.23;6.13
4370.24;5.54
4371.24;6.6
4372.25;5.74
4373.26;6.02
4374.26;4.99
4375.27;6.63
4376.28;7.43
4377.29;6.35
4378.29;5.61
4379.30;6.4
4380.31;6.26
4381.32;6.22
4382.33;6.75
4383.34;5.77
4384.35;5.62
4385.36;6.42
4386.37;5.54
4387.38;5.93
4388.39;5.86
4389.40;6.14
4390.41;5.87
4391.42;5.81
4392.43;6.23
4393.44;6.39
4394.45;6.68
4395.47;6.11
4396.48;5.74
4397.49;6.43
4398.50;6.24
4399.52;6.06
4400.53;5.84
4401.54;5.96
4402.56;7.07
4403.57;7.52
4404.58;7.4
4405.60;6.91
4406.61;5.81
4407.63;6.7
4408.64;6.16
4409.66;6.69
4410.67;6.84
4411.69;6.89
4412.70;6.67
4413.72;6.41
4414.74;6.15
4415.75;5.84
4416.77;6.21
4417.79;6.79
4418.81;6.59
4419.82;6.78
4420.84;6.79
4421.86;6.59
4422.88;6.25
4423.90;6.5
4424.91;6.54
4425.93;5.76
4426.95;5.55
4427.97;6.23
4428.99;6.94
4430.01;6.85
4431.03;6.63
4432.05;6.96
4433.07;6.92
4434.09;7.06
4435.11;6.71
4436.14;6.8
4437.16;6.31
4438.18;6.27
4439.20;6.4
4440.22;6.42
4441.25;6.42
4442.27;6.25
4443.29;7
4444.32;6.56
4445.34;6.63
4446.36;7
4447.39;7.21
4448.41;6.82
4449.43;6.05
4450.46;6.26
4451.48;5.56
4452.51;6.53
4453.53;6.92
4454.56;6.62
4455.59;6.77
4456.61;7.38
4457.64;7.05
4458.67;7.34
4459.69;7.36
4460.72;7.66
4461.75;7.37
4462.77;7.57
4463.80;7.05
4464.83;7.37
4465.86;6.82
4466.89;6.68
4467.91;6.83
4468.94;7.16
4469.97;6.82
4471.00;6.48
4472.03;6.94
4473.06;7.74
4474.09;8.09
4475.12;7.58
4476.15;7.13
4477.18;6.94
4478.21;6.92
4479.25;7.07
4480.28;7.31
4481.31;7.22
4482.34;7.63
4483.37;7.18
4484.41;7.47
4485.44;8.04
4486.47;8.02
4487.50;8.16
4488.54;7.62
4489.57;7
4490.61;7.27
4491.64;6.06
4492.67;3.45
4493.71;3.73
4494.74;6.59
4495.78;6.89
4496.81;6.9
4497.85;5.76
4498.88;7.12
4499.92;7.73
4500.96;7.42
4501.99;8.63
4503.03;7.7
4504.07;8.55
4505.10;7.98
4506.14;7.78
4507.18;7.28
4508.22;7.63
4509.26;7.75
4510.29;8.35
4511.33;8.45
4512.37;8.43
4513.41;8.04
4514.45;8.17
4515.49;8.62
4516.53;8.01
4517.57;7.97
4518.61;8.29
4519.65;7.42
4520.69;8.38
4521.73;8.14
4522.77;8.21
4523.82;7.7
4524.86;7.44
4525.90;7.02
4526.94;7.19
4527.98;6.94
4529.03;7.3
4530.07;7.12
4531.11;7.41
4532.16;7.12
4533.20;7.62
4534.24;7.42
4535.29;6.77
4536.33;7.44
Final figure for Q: 1.3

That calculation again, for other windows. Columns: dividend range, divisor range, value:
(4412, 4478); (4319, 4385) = 1.11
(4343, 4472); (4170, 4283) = 1.05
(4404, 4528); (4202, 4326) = 1.24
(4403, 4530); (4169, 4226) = 1.14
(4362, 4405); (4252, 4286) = 1.18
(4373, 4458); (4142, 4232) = 1.03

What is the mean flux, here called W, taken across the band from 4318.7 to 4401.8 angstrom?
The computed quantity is 6.3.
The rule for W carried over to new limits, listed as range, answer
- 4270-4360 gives 5.98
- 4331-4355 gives 6.35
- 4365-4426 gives 6.32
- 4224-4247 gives 6.45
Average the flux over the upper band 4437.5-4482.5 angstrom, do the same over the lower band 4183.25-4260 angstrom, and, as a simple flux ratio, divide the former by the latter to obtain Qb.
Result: 1.01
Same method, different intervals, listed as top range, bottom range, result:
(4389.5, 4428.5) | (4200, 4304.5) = 1.04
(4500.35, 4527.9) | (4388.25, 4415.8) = 1.24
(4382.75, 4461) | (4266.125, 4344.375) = 1.09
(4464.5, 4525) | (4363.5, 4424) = 1.17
